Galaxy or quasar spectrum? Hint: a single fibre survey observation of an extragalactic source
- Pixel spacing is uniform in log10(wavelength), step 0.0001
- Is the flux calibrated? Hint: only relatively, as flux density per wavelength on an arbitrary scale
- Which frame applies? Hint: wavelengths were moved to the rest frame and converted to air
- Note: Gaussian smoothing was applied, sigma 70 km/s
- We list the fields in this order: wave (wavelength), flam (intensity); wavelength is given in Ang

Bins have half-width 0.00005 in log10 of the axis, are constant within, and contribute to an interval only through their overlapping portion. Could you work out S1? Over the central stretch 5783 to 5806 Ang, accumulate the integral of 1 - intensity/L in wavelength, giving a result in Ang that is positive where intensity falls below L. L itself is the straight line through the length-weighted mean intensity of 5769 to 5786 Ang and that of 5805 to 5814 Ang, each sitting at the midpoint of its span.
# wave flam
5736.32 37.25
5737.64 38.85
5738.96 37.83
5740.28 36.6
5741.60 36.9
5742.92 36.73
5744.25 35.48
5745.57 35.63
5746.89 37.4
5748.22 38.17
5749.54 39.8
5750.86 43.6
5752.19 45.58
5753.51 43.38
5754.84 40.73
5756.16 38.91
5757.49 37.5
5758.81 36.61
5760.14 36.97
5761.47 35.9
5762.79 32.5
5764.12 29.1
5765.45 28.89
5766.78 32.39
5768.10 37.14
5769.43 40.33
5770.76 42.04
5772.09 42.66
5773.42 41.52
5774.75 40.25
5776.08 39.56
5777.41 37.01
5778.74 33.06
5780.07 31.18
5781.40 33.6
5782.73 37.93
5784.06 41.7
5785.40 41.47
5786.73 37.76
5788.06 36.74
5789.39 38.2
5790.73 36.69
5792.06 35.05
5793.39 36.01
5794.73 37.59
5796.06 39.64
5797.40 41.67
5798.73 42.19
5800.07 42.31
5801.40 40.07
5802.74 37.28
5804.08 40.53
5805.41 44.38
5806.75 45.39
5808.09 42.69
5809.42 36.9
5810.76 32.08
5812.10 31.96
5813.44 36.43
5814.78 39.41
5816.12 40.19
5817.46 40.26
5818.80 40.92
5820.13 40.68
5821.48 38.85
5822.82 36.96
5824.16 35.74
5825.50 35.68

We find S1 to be -0.5 Ang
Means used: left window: 38.6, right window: 38.4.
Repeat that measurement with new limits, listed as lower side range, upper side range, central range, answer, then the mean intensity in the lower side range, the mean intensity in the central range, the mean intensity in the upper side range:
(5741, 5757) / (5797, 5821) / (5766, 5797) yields 1.4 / 39.3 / 37.8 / 39.7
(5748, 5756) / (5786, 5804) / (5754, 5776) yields 2.0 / 41.9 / 37.2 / 38.6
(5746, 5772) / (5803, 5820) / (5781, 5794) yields 0.3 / 37.8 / 37.6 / 39.3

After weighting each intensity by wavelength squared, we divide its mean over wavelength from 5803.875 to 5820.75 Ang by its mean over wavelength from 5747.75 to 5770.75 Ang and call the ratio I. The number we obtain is 1.07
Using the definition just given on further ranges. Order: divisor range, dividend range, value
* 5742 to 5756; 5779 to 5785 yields 0.92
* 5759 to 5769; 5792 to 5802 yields 1.19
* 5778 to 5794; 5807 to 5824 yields 1.05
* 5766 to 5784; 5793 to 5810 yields 1.09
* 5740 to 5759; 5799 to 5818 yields 1.03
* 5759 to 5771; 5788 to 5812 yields 1.14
